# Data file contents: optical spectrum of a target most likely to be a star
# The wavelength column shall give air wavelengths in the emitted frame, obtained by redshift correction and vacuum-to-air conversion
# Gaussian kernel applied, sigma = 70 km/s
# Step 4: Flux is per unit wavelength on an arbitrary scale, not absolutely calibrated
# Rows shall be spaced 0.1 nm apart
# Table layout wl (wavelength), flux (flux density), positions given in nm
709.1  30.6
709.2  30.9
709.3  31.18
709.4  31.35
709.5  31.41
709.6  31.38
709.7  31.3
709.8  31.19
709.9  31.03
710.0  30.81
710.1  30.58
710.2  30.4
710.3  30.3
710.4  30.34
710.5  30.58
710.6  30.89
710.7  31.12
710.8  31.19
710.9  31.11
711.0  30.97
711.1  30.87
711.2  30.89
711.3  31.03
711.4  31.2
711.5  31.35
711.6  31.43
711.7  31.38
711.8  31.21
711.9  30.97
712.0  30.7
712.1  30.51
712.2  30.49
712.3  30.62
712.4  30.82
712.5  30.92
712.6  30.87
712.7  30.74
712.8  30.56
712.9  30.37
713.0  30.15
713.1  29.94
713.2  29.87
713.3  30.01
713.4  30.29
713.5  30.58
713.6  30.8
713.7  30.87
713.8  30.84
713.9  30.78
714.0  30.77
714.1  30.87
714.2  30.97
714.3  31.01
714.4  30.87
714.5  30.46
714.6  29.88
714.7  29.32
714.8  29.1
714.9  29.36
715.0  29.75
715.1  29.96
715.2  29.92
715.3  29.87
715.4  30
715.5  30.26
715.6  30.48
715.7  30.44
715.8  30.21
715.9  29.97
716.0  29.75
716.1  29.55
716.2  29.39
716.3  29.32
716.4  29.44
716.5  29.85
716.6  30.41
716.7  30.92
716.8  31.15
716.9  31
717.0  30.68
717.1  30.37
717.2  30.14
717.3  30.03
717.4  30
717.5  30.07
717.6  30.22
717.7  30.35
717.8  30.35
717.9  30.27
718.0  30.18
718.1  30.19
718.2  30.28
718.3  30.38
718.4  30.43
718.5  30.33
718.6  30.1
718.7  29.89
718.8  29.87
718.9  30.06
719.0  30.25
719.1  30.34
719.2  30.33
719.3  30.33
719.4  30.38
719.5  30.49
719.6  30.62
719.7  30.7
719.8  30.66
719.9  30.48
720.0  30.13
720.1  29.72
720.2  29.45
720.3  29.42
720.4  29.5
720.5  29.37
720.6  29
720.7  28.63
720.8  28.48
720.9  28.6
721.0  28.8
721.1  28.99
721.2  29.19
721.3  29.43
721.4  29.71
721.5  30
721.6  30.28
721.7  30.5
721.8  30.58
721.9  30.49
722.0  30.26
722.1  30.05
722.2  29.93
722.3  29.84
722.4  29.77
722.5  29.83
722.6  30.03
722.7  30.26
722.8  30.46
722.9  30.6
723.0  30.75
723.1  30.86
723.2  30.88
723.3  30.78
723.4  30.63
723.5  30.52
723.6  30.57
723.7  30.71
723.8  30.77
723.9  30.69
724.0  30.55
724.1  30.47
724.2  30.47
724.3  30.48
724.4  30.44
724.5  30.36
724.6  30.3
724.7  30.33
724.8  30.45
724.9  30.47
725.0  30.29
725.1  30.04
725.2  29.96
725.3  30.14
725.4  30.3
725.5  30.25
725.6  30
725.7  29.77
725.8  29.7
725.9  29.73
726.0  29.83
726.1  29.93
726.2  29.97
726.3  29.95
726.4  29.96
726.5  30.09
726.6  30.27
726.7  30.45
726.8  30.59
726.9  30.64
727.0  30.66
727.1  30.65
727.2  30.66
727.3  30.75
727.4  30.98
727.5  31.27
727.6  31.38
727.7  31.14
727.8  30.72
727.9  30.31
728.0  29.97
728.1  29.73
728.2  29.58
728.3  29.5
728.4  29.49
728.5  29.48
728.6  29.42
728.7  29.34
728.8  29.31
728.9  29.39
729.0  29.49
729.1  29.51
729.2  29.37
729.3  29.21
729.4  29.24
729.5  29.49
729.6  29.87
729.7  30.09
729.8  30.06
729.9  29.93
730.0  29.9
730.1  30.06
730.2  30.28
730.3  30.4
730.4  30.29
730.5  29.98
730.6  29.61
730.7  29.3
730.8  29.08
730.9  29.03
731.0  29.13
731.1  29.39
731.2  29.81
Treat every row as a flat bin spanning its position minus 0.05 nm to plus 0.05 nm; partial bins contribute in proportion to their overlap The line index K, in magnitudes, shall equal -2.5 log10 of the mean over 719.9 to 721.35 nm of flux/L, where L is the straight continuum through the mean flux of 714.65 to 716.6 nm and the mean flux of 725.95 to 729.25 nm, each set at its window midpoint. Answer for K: 0.03 mag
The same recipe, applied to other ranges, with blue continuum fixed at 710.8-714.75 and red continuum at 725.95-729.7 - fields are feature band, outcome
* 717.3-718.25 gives 0.01 mag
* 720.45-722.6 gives 0.03 mag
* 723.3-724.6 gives -0.01 mag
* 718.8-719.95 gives 0.00 mag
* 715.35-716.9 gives 0.02 mag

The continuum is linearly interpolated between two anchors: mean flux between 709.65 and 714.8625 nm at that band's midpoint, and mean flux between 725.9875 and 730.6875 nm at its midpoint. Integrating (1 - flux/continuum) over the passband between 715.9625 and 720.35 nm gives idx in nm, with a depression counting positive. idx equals 0.04 nm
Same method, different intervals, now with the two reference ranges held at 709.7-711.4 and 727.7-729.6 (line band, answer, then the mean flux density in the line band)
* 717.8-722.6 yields 0.04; 29.9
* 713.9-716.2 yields 0.03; 30.1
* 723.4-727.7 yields -0.08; 30.4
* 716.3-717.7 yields 0.01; 30.3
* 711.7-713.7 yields 0.01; 30.6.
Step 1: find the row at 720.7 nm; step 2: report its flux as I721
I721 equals 28.63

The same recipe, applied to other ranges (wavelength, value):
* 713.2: 29.87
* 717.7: 30.35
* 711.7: 31.38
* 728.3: 29.5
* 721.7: 30.5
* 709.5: 31.41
